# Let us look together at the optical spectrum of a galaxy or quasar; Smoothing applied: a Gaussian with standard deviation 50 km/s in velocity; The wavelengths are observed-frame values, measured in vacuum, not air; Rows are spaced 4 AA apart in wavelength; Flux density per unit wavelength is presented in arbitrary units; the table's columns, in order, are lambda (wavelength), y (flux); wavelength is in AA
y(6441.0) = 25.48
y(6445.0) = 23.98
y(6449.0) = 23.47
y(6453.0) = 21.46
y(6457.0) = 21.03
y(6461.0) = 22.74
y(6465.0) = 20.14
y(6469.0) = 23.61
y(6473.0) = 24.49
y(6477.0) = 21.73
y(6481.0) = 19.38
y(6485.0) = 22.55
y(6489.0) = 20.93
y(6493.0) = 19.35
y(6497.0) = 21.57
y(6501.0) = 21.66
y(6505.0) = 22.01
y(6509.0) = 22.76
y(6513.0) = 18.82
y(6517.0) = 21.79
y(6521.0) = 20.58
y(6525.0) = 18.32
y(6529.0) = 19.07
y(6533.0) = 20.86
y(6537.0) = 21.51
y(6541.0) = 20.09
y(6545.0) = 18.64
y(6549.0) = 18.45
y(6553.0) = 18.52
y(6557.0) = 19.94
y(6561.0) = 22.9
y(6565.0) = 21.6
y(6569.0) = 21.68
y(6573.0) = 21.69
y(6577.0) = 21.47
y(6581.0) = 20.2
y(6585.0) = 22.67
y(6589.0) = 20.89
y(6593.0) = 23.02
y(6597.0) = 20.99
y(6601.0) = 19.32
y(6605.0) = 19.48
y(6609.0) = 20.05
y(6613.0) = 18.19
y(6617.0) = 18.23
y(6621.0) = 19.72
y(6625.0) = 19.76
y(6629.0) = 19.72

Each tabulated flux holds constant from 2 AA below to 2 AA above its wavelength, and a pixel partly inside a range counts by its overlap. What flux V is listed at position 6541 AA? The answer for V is 20.09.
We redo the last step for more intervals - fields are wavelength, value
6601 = 19.32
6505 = 22.01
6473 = 24.49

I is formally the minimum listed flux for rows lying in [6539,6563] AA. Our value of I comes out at 18.45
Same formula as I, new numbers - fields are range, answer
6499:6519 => 18.82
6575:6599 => 20.2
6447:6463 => 21.03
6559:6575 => 21.6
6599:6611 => 19.32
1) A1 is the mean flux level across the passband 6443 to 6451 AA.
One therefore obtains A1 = 23.7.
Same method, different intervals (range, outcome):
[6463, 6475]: 22.7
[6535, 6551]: 19.7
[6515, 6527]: 20.2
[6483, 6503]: 21.2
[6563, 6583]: 21.3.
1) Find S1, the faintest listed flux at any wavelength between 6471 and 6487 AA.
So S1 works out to 19.38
